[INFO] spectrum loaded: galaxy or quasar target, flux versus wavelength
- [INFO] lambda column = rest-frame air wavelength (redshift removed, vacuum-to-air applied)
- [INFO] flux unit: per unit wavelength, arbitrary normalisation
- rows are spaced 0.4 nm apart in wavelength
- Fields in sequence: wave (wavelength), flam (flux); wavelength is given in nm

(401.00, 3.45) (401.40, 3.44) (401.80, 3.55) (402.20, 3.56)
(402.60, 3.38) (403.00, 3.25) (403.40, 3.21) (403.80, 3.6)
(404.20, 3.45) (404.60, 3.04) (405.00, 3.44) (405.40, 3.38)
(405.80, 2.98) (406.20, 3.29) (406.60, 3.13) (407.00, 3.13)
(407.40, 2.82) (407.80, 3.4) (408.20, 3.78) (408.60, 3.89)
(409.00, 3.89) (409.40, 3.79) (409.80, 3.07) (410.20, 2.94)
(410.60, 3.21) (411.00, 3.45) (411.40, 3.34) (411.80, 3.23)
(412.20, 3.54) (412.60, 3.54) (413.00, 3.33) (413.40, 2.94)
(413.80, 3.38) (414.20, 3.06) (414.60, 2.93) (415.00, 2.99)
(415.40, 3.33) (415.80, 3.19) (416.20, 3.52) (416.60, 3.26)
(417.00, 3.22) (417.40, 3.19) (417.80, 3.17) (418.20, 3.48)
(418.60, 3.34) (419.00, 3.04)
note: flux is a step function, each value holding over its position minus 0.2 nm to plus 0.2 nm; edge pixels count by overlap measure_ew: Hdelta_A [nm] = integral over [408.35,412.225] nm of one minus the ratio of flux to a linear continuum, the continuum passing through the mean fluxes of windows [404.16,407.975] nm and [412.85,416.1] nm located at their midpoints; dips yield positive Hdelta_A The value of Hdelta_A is -0.32 nm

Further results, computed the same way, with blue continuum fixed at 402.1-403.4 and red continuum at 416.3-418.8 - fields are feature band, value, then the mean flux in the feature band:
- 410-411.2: 0.04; 3.2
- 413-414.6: 0.09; 3.13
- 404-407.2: 0.11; 3.23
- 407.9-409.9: -0.22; 3.7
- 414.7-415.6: 0.04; 3.13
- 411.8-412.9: -0.05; 3.46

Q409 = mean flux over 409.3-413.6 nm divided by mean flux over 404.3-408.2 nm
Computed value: 1.02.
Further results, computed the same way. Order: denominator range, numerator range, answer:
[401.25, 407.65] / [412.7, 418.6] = 0.98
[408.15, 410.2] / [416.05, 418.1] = 0.91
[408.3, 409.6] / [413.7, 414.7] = 0.81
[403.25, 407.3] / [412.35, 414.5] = 1.00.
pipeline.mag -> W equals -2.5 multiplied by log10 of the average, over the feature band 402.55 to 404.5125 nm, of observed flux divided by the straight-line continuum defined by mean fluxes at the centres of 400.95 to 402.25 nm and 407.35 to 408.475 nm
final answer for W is 0.04 mag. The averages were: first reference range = 3.5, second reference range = 3.44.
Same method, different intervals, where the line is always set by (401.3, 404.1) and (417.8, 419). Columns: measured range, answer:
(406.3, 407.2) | 0.083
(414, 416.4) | 0.054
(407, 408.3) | 0.040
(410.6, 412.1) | 0.008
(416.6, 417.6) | 0.034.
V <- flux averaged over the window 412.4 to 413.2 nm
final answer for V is 3.44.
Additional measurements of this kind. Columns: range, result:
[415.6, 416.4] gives 3.35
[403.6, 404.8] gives 3.36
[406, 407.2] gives 3.18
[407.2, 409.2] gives 3.56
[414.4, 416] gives 3.11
